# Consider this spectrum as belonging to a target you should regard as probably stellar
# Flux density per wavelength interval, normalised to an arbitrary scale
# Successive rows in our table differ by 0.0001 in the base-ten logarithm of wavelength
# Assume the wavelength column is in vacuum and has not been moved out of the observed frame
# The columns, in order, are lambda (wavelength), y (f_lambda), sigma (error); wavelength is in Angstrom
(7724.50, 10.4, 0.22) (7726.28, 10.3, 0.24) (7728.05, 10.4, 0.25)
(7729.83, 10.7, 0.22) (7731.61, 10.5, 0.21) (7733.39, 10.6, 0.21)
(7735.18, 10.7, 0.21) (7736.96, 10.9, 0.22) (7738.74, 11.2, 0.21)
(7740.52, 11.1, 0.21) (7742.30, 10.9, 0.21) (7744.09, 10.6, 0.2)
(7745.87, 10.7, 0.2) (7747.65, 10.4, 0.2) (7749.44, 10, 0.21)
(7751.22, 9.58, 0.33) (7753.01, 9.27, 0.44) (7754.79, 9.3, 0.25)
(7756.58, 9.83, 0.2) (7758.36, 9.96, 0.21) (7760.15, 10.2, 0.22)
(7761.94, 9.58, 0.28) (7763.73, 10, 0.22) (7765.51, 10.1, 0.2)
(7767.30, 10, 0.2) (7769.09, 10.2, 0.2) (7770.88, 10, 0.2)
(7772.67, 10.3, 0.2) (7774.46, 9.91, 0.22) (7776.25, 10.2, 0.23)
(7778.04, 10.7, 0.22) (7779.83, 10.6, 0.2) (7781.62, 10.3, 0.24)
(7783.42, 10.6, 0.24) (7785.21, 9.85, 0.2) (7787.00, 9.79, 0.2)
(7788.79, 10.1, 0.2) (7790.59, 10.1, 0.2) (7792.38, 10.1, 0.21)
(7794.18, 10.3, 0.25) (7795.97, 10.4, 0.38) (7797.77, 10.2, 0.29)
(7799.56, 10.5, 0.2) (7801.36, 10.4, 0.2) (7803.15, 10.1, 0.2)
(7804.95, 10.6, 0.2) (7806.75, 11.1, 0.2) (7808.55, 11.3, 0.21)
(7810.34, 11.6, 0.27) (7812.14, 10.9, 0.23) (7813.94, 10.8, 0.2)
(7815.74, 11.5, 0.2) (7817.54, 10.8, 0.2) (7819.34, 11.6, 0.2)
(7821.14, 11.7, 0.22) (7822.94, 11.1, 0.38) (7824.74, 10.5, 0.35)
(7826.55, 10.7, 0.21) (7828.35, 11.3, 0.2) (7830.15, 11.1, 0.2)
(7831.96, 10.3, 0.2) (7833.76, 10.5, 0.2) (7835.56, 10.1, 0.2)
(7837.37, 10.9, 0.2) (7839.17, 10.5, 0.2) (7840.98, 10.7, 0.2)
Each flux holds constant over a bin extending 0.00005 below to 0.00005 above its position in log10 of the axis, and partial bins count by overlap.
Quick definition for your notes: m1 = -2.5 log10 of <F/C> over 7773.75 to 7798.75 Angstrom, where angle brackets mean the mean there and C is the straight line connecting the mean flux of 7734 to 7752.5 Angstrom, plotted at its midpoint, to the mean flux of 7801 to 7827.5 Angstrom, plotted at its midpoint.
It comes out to 0.06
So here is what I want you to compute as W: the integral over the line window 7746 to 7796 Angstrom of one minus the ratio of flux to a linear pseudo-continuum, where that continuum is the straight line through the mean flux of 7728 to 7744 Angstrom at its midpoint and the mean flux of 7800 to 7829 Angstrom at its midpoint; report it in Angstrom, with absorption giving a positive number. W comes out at 3.7 Angstrom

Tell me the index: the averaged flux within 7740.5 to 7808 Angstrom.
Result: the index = 10.2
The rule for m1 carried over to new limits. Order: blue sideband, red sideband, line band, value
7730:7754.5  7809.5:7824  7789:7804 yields 0.08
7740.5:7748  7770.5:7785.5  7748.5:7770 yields 0.07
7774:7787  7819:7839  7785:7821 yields -0.01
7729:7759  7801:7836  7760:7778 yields 0.05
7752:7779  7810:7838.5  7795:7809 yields 0.00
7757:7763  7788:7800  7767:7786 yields -0.02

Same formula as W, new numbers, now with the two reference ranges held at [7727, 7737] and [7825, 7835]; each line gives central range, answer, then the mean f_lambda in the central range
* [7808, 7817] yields -0.4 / 11.2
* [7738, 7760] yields 0.8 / 10.2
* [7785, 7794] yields 0.6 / 10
